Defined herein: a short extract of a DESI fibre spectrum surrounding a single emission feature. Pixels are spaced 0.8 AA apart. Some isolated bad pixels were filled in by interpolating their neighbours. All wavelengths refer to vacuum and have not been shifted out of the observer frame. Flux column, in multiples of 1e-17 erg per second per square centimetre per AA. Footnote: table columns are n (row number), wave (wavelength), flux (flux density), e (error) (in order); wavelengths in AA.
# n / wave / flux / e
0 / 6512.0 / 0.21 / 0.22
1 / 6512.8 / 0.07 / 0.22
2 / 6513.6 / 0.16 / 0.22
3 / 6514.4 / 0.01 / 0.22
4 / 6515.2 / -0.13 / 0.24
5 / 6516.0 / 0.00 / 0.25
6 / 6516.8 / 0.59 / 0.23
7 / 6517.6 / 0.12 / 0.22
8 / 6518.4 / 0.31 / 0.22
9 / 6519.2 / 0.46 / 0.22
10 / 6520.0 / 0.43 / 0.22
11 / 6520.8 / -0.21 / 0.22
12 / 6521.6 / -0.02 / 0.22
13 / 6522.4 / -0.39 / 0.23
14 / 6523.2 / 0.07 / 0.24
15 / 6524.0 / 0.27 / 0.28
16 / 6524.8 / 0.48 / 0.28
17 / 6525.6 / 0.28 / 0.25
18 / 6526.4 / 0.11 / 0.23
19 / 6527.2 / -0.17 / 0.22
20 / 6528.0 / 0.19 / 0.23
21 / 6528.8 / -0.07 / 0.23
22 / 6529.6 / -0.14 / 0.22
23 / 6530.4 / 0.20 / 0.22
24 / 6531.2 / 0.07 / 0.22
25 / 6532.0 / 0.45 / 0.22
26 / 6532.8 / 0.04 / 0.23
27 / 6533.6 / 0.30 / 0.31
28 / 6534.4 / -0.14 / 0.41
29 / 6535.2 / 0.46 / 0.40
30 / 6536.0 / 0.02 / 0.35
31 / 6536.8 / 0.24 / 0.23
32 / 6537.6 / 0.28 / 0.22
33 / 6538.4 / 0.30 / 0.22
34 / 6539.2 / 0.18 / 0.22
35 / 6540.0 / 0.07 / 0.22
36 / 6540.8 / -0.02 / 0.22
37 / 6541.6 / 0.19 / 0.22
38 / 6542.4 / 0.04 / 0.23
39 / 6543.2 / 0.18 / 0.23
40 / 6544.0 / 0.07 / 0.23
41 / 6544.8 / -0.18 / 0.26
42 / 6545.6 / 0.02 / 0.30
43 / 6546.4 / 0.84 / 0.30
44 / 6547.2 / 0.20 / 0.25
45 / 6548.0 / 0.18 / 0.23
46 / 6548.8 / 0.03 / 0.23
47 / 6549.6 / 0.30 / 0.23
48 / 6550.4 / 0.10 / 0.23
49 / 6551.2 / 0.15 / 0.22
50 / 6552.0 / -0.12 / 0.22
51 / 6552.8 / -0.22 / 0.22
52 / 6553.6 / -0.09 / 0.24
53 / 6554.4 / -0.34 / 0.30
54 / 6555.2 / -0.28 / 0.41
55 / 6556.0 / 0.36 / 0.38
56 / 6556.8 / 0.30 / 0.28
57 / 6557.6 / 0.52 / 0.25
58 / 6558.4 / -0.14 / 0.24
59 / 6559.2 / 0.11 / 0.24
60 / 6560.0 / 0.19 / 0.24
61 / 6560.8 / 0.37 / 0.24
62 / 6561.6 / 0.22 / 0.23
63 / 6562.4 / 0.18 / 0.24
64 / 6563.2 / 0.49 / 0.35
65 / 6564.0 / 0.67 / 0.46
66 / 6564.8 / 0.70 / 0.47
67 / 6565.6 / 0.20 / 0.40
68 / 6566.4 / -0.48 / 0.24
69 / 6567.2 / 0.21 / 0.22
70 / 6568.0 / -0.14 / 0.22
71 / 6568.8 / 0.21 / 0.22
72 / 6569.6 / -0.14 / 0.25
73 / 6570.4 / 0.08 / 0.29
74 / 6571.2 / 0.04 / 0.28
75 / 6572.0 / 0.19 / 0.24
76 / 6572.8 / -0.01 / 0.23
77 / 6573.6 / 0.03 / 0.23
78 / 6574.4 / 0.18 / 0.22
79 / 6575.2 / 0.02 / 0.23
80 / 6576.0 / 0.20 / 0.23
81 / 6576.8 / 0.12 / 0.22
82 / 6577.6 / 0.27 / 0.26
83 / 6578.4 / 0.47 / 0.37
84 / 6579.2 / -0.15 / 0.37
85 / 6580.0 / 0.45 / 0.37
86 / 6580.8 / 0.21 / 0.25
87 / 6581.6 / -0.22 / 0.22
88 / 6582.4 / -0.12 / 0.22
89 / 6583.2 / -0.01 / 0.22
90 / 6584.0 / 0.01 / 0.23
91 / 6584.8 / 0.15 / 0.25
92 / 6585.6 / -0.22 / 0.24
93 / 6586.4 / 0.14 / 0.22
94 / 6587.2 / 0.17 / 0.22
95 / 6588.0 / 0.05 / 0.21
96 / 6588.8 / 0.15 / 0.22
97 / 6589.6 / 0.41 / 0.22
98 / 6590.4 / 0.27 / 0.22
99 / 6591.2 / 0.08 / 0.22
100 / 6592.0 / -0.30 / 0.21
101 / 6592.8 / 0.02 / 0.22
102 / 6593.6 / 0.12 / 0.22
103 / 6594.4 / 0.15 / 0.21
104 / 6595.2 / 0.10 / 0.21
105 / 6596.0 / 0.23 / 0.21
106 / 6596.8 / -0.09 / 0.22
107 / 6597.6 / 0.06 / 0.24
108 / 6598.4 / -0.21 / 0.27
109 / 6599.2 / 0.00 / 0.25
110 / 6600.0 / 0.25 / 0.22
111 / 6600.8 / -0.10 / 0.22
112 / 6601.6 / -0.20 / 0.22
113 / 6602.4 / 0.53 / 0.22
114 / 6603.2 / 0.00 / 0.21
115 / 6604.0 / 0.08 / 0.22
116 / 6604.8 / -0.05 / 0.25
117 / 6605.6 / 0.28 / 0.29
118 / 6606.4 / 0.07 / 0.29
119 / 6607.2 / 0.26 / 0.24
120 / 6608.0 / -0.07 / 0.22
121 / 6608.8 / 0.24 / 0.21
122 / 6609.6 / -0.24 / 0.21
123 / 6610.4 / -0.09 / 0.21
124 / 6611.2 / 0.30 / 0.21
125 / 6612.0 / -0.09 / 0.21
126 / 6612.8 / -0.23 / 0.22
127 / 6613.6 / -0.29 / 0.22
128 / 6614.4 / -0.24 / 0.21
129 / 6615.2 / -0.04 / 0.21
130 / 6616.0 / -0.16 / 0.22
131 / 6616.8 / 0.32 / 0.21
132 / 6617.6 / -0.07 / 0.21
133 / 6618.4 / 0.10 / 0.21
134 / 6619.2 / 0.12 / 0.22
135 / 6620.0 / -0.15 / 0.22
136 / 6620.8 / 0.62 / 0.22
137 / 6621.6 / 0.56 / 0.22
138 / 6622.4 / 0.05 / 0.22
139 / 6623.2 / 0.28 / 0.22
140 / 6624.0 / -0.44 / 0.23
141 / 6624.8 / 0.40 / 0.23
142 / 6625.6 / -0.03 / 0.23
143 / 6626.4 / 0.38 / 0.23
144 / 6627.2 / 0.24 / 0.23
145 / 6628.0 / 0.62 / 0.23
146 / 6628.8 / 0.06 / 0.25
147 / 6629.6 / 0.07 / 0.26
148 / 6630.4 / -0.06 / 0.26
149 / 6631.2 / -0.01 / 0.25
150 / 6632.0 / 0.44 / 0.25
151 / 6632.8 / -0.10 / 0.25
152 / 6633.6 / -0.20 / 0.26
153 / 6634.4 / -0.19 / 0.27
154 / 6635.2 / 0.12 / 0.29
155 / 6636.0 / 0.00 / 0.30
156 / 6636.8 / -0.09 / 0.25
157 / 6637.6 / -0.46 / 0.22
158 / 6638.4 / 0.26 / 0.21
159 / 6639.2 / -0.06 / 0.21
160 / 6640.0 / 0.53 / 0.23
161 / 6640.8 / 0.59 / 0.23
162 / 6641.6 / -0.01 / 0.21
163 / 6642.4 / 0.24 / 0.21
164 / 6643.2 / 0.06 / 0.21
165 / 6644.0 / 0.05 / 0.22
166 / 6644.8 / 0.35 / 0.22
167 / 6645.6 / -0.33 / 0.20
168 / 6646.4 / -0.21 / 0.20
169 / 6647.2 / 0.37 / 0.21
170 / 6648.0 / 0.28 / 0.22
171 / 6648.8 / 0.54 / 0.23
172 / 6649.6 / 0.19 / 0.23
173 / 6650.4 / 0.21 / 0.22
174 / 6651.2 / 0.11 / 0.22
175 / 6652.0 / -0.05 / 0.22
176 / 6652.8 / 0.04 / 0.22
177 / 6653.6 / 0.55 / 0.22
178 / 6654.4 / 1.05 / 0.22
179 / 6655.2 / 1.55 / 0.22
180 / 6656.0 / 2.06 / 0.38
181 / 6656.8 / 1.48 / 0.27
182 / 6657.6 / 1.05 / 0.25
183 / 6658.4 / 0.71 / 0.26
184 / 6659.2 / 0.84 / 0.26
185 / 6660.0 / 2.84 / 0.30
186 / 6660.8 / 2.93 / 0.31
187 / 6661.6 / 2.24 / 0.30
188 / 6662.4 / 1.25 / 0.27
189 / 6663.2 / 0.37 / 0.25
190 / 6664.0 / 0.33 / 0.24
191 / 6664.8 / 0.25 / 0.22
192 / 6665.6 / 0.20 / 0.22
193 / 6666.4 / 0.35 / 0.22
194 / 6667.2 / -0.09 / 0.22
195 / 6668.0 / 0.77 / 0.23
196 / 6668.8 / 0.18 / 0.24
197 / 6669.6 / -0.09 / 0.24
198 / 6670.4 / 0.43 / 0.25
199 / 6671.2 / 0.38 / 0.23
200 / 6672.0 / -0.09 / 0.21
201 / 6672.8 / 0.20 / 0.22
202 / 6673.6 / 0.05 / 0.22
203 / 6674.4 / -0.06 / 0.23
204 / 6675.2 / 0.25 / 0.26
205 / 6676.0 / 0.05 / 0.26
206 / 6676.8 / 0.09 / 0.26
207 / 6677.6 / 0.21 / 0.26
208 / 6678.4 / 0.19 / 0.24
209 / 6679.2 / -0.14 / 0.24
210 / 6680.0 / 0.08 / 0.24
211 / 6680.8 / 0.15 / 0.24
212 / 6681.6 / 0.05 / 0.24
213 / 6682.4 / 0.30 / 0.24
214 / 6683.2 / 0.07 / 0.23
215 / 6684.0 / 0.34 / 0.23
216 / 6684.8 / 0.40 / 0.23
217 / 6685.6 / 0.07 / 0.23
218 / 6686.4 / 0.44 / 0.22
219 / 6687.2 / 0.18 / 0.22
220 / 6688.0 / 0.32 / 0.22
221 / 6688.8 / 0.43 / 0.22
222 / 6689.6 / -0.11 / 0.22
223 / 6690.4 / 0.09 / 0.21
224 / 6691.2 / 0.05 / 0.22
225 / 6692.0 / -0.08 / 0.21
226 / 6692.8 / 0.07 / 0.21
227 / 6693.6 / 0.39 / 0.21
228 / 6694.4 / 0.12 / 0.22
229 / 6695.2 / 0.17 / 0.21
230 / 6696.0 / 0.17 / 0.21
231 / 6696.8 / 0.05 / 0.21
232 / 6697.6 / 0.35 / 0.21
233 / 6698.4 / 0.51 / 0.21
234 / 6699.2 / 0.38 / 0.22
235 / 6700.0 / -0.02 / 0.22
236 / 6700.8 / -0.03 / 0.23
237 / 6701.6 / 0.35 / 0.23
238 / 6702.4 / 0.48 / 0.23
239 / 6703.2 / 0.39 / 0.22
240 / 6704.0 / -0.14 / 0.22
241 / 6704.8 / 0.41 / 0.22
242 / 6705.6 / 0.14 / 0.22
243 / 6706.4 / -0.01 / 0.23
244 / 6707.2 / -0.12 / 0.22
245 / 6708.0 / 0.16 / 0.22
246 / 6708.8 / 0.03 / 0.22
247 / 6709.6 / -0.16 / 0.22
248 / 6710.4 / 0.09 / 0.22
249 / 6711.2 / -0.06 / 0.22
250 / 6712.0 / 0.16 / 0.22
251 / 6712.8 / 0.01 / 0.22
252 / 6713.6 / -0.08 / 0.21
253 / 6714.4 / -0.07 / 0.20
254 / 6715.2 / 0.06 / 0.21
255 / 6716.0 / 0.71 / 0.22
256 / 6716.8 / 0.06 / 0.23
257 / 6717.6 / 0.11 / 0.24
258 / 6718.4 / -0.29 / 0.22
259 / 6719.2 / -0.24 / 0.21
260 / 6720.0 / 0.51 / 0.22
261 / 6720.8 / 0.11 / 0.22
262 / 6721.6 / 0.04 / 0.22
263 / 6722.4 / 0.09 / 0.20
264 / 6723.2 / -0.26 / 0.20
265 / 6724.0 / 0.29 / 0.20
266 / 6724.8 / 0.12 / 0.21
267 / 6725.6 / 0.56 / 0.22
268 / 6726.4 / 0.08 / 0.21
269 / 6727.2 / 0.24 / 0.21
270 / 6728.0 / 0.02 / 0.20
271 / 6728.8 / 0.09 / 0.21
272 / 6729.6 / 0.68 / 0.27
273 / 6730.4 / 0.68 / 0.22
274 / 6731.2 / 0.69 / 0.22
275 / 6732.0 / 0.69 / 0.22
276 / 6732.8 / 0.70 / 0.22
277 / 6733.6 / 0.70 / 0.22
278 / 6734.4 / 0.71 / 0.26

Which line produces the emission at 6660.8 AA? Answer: [O II] 3727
